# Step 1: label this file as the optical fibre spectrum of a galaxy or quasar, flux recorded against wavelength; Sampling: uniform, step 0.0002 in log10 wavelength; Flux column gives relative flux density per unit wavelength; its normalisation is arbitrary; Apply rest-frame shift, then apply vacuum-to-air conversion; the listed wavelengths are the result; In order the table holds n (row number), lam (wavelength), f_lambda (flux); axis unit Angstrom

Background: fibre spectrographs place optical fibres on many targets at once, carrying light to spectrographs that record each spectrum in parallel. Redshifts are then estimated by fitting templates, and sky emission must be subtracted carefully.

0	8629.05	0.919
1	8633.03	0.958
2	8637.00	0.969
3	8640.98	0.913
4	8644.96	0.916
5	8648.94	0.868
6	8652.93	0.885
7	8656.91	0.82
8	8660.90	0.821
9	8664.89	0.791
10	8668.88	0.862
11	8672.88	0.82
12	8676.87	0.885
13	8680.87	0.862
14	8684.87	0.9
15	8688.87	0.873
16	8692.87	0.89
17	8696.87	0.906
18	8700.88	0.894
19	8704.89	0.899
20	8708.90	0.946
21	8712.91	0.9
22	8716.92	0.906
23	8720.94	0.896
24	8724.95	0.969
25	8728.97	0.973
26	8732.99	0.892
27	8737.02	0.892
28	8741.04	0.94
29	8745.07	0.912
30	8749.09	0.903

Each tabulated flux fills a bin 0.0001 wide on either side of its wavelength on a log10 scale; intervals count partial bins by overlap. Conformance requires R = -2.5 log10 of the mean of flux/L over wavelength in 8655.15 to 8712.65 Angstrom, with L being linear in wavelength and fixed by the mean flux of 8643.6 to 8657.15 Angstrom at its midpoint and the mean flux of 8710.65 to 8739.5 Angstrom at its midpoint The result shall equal 0.032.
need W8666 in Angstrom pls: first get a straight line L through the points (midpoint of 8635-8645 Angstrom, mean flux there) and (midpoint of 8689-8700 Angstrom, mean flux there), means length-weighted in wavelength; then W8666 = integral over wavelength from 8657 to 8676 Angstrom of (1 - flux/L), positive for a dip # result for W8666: 1.84 Angstrom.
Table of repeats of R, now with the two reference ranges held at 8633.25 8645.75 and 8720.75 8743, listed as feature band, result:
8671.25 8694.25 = 0.075 mag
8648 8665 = 0.118 mag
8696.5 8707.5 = 0.038 mag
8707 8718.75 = 0.016 mag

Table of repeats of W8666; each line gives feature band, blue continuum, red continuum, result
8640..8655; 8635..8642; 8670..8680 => 0.5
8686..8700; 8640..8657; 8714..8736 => 0.3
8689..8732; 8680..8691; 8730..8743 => -0.9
